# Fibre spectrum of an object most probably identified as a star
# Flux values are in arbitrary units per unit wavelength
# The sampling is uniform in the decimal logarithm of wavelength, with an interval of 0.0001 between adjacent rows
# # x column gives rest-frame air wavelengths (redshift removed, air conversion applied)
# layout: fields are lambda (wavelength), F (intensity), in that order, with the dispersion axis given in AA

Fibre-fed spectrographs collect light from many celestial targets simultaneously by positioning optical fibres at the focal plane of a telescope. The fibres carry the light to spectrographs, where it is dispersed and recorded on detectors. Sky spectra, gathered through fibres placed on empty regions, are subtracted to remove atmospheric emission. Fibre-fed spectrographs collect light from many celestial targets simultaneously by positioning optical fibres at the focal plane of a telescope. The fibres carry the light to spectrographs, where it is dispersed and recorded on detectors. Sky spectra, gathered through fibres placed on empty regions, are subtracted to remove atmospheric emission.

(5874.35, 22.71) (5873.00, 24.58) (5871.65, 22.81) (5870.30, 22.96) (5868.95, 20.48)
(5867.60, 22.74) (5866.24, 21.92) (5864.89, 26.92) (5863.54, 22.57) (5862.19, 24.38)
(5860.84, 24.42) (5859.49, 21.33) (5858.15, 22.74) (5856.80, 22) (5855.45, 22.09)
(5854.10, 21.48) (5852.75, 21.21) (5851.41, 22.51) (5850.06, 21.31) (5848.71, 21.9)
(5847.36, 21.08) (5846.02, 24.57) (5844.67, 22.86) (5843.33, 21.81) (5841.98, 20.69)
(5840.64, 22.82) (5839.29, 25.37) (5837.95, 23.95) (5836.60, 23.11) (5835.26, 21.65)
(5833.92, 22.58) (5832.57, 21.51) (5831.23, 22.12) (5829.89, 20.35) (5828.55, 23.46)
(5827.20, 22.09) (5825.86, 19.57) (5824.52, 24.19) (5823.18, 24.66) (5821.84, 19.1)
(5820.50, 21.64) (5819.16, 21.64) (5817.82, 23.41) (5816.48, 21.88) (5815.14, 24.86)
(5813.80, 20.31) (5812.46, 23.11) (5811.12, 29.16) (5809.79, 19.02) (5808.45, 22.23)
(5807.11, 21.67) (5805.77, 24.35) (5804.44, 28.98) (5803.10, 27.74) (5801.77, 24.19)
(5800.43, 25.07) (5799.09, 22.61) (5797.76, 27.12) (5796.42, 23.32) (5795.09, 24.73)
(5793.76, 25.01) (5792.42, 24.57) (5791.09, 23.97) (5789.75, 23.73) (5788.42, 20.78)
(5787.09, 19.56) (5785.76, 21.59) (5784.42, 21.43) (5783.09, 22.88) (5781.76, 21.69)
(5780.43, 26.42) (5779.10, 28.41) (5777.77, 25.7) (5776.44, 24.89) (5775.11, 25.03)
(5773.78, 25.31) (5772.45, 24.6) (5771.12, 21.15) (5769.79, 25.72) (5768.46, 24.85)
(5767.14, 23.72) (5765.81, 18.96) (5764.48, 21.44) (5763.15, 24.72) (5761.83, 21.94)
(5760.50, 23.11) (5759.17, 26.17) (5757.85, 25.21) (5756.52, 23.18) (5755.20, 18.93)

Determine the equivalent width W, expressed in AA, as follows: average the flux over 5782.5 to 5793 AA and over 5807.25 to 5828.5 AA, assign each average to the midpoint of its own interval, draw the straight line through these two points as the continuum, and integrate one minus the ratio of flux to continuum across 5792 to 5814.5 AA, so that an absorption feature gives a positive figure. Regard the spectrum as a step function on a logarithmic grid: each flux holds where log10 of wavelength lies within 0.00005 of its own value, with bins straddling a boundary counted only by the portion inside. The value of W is -1.9 AA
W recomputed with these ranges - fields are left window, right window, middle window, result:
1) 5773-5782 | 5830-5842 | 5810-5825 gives 0.39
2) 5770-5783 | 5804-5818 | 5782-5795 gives 0.86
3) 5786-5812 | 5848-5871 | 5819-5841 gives 0.86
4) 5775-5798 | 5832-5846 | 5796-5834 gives 0.12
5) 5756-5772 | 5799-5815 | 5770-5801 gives -0.24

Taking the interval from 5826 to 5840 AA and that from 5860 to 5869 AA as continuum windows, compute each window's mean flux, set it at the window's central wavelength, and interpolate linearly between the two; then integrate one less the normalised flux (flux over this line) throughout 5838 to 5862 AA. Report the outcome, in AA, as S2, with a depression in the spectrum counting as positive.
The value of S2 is 0.6 AA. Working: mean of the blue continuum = 22.5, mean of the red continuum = 23.5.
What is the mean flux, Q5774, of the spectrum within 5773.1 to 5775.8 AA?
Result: 25.2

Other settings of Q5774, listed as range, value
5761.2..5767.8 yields 22.2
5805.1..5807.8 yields 23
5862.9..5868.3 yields 23.5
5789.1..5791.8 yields 23.8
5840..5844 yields 21.8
